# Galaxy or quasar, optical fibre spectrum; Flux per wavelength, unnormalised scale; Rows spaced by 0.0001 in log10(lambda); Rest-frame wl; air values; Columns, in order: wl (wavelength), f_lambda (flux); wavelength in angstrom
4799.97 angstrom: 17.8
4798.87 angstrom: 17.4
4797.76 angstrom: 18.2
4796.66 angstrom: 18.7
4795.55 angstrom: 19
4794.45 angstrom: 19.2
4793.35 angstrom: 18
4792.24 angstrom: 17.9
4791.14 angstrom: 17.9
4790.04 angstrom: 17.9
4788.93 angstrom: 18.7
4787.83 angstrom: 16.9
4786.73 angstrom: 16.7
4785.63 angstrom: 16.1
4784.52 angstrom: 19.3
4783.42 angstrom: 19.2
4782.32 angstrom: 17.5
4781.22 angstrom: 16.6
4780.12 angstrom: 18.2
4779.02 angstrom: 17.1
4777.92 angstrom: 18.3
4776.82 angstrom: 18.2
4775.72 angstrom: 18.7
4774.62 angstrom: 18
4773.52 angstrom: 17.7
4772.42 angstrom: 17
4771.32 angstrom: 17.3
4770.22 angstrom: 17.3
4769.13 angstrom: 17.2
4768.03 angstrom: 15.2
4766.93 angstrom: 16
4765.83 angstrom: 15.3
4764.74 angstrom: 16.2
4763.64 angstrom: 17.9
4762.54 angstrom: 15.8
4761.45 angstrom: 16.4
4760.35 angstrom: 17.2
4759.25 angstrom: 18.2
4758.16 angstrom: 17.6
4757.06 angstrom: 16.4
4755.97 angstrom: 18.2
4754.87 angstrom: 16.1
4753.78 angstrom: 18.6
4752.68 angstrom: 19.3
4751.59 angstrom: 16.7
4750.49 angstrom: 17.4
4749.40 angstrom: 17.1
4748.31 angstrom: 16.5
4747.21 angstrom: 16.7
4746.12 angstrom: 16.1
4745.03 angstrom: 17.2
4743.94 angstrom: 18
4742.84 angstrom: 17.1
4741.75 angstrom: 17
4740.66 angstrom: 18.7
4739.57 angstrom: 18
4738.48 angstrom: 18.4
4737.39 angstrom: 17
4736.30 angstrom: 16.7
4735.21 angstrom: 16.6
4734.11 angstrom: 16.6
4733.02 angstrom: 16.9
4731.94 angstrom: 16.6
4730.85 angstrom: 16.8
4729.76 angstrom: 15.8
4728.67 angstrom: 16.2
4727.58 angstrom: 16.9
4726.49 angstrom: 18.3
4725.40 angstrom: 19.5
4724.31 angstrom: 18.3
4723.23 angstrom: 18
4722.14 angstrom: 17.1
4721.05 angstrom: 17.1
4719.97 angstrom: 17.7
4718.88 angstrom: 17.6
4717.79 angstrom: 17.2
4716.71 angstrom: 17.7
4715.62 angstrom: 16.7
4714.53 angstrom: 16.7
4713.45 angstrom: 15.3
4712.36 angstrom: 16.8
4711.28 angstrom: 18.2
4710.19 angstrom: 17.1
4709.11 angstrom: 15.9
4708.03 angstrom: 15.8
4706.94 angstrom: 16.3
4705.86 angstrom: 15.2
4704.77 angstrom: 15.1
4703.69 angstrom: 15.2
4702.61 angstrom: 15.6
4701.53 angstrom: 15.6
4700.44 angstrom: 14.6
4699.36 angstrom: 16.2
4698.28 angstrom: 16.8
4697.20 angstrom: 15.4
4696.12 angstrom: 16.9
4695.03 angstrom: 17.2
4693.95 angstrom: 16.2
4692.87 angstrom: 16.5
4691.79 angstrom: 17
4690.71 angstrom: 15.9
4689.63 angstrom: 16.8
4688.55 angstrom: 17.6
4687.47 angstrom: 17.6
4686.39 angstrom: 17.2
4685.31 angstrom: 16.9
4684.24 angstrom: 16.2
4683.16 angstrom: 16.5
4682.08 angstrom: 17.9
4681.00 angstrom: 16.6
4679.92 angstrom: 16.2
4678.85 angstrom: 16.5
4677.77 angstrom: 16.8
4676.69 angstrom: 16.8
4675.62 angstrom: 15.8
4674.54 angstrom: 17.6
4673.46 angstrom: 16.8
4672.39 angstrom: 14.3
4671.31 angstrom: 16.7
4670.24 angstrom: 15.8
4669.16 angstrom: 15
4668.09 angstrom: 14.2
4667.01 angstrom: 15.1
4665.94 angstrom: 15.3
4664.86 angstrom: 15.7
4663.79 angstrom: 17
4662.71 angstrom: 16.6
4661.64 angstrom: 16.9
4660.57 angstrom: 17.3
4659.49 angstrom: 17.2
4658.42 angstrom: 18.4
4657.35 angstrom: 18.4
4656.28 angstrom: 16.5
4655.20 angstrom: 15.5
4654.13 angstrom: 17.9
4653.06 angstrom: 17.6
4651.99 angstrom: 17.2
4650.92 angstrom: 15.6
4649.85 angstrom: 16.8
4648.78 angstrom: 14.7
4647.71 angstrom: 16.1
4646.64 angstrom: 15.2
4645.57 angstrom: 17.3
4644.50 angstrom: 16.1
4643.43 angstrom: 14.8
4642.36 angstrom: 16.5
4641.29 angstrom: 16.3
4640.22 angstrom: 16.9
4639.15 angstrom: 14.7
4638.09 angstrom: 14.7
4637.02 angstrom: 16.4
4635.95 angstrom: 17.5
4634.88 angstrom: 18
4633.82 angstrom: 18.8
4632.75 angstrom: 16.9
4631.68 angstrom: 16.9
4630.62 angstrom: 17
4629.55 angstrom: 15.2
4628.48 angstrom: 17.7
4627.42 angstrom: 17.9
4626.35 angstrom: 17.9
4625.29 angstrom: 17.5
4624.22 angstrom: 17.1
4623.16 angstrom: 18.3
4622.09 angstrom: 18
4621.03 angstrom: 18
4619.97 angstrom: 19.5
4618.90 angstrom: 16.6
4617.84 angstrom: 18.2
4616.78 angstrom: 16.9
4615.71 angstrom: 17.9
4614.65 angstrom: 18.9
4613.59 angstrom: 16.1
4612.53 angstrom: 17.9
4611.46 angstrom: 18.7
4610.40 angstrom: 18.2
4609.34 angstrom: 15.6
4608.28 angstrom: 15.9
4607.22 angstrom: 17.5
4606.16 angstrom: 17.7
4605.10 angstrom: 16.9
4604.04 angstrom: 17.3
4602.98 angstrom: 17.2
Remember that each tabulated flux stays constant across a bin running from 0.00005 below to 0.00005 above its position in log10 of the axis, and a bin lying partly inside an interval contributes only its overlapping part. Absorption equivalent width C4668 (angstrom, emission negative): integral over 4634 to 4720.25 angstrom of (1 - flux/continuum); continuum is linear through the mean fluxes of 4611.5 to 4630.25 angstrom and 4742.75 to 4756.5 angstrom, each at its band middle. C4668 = 5.2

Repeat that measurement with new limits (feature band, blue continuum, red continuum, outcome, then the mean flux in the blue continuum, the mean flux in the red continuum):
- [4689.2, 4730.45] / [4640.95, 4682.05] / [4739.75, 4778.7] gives 0.36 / 16.4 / 17.2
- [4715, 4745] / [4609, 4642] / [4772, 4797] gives 0.64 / 17.3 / 17.9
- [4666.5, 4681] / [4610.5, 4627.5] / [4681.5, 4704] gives 0.72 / 17.8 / 16.5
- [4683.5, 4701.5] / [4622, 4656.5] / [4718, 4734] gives 0.57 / 16.7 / 17.3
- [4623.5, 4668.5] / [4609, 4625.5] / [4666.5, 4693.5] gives 1.36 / 17.7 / 16.4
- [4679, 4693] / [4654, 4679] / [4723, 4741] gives -0.14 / 16.4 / 17.3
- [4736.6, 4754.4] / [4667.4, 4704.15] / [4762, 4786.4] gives -0.53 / 16.3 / 17.3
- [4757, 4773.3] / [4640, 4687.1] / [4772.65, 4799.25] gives 0.87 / 16.4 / 18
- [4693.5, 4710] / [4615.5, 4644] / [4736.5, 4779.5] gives 1.25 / 17.1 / 17.3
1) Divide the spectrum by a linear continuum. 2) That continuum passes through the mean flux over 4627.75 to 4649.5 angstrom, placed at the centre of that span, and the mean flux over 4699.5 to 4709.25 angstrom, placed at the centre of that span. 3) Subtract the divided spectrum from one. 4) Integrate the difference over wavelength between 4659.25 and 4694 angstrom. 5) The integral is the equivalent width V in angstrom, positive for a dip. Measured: -1.2 angstrom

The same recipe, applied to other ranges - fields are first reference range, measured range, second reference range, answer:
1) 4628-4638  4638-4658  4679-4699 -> 0.8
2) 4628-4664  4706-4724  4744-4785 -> 0.1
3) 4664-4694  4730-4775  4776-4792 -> 0.7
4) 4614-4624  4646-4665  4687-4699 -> 0.7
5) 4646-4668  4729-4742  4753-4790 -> 0.0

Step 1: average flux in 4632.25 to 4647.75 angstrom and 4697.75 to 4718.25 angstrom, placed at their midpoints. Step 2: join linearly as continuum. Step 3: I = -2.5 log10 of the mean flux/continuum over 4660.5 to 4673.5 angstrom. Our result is 0.035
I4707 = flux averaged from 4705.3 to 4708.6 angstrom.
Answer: 15.7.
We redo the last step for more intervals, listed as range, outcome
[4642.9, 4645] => 15.4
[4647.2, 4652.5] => 16.1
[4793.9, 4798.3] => 18.8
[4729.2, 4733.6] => 16.6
